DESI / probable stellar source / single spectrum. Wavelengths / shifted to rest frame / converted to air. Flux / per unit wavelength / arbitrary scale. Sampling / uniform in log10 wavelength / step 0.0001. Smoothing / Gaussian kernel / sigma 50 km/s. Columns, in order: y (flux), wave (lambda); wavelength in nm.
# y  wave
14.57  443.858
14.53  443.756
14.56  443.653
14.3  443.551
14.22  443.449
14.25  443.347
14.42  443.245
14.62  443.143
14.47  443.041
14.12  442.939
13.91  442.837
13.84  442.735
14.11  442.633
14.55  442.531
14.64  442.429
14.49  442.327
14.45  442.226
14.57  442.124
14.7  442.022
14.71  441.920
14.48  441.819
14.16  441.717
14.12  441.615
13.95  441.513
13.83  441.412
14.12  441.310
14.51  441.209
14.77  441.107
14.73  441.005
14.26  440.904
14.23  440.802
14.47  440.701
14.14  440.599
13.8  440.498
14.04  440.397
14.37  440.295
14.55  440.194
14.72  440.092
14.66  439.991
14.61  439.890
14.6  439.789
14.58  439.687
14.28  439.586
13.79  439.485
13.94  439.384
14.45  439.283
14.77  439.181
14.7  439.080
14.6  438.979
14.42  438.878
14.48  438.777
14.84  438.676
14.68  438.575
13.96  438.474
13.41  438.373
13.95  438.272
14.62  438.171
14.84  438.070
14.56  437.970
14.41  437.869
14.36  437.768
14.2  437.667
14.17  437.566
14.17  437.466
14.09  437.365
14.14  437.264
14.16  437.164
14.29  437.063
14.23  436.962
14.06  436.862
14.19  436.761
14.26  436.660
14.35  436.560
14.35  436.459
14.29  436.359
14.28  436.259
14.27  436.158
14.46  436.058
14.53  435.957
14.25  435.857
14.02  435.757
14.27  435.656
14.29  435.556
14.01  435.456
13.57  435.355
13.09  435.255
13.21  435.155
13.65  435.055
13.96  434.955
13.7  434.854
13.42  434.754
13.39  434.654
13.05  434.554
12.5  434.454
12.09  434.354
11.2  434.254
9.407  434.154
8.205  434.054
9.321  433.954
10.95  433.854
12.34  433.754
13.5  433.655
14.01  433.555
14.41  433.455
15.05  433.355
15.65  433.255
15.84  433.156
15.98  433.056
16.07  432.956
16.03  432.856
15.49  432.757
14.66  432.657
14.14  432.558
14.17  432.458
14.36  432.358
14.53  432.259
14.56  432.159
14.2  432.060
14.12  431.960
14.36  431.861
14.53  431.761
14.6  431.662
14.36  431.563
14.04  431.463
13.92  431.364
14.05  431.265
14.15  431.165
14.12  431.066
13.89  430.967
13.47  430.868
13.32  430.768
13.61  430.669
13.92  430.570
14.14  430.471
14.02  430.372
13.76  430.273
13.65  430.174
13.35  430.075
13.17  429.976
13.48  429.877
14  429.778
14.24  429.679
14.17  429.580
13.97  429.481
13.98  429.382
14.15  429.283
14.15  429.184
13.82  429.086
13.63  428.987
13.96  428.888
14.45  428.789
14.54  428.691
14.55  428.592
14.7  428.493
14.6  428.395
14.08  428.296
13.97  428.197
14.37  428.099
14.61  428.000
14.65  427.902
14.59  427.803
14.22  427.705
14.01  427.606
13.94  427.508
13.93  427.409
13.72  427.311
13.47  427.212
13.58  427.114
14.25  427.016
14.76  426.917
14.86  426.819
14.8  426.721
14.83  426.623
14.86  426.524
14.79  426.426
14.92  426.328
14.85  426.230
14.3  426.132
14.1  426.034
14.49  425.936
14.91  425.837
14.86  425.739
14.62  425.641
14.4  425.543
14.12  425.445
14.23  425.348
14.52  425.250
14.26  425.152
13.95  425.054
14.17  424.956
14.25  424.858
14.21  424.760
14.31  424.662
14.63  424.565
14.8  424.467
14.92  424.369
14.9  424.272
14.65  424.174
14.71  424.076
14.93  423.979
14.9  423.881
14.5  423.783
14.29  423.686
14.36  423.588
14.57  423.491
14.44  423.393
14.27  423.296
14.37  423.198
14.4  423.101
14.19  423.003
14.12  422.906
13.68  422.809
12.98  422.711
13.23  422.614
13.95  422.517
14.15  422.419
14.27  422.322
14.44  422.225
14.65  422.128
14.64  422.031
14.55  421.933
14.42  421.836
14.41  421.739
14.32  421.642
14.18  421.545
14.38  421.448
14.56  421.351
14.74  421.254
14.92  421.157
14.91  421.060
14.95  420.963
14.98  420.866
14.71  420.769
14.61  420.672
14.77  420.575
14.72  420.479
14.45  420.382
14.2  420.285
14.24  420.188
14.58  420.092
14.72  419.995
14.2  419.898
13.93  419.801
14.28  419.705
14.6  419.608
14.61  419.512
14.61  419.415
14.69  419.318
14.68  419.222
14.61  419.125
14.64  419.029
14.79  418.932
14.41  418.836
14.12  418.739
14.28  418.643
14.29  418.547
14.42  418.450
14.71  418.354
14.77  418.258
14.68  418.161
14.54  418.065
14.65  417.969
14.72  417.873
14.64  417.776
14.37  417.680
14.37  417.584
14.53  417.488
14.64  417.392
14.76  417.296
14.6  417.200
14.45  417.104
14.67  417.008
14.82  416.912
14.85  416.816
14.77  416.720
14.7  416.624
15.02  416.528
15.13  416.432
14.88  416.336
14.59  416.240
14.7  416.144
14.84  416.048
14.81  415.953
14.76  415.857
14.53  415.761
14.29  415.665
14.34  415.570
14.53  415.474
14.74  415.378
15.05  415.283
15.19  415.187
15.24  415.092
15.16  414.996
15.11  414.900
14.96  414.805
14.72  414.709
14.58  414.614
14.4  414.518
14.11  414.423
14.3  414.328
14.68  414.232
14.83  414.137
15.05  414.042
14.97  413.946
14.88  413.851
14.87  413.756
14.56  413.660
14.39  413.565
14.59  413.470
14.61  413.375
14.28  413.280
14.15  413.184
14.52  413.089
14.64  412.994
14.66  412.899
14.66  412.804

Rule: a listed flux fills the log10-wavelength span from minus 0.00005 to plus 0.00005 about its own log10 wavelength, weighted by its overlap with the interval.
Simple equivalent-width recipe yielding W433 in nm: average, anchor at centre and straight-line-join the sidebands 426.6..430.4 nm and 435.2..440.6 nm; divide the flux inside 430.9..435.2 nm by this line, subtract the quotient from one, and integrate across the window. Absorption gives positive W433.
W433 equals 0.15 nm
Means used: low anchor 14.1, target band 13.7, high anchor 14.3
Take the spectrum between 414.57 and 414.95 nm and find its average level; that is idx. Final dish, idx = 14.8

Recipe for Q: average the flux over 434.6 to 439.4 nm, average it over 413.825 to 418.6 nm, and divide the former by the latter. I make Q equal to 0.96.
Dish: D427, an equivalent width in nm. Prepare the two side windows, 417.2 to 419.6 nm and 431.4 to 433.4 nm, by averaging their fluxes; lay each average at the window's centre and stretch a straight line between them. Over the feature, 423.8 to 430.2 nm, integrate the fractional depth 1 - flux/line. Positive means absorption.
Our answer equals 0.18 nm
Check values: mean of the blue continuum 14.6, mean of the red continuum 14.8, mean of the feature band 14.3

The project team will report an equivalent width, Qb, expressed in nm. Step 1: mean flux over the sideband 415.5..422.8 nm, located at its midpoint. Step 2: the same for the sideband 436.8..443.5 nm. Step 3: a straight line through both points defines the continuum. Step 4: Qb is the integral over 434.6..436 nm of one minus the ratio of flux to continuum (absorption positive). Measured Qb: 0.06 nm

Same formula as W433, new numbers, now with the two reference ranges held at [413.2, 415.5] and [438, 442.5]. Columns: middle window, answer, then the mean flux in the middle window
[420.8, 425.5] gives 0.07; 14.4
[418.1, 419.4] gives 0.01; 14.5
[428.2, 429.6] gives 0.03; 14.2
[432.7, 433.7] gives -0.05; 15.2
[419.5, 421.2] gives 0.01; 14.6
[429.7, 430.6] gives 0.05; 13.7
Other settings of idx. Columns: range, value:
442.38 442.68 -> 14.4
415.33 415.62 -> 14.6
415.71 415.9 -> 14.6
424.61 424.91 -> 14.3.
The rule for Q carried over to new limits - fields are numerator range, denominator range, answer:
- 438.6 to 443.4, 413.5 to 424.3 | 0.99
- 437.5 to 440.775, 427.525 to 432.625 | 1.02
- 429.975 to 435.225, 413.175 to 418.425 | 0.93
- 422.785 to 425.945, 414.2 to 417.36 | 0.98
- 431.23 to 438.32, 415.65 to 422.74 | 0.96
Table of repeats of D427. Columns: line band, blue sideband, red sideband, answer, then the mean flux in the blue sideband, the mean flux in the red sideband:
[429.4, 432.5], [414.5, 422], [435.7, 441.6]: 0.093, 14.6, 14.3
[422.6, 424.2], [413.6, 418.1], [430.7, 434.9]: -0.003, 14.7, 13.7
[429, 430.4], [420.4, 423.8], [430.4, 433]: 0.049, 14.4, 14.3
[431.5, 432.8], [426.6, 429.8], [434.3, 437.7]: -0.036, 14.2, 13.9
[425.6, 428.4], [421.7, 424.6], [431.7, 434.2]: -0.048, 14.4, 13.8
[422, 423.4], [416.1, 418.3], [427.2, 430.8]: 0.027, 14.7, 14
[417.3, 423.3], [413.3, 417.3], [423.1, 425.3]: 0.063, 14.7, 14.5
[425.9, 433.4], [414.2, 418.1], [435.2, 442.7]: 0.075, 14.7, 14.3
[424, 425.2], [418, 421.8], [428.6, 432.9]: -0.011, 14.5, 14.1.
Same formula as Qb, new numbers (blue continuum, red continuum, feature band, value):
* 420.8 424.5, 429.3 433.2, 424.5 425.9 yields 0.00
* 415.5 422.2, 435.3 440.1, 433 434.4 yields 0.16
